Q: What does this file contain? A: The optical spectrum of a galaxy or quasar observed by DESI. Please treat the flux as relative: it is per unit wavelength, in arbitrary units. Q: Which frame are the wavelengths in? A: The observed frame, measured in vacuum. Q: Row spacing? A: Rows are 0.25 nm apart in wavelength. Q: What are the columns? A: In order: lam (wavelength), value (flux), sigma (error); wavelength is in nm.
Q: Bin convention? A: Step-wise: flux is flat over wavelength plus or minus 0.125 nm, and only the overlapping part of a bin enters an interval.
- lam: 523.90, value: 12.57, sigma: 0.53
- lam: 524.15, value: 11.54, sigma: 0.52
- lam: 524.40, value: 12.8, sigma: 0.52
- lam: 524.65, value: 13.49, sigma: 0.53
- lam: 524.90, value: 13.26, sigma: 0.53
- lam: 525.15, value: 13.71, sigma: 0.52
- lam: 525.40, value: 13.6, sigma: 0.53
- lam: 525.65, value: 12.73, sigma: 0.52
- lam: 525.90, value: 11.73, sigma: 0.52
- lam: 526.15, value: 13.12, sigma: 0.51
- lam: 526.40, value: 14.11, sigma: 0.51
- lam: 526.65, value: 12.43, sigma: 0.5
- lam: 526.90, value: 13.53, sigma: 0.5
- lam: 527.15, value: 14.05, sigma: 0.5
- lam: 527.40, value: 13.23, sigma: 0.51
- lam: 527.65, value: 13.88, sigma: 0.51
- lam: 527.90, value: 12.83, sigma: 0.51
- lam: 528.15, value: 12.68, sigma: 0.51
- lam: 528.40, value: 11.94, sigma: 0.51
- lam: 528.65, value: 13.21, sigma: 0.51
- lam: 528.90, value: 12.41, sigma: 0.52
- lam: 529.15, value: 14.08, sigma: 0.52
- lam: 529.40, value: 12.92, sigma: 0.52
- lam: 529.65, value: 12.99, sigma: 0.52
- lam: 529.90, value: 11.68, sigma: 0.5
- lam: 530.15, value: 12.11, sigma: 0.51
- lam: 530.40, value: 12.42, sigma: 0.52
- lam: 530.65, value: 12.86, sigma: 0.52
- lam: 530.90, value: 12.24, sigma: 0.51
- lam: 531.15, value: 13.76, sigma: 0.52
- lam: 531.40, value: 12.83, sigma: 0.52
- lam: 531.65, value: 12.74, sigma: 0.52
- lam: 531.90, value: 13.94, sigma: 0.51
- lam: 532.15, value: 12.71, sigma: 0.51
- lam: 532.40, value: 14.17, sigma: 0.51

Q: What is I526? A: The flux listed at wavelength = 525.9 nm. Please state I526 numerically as 11.73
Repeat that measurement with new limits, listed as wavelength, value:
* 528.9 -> 12.41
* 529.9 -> 11.68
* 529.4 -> 12.92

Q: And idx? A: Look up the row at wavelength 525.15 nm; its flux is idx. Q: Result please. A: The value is 13.71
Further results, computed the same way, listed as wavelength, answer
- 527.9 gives 12.83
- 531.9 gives 13.94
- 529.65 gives 12.99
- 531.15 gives 13.76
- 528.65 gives 13.21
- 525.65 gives 12.73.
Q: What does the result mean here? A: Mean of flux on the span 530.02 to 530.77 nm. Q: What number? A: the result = 12.5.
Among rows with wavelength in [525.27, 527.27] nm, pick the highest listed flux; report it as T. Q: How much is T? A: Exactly 14.11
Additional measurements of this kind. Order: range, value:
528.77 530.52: 14.08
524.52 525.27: 13.71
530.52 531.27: 13.76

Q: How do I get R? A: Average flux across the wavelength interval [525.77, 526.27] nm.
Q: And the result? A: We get 12.4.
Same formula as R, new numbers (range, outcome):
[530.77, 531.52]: 12.9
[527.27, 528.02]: 13.3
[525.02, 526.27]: 13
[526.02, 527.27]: 13.4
